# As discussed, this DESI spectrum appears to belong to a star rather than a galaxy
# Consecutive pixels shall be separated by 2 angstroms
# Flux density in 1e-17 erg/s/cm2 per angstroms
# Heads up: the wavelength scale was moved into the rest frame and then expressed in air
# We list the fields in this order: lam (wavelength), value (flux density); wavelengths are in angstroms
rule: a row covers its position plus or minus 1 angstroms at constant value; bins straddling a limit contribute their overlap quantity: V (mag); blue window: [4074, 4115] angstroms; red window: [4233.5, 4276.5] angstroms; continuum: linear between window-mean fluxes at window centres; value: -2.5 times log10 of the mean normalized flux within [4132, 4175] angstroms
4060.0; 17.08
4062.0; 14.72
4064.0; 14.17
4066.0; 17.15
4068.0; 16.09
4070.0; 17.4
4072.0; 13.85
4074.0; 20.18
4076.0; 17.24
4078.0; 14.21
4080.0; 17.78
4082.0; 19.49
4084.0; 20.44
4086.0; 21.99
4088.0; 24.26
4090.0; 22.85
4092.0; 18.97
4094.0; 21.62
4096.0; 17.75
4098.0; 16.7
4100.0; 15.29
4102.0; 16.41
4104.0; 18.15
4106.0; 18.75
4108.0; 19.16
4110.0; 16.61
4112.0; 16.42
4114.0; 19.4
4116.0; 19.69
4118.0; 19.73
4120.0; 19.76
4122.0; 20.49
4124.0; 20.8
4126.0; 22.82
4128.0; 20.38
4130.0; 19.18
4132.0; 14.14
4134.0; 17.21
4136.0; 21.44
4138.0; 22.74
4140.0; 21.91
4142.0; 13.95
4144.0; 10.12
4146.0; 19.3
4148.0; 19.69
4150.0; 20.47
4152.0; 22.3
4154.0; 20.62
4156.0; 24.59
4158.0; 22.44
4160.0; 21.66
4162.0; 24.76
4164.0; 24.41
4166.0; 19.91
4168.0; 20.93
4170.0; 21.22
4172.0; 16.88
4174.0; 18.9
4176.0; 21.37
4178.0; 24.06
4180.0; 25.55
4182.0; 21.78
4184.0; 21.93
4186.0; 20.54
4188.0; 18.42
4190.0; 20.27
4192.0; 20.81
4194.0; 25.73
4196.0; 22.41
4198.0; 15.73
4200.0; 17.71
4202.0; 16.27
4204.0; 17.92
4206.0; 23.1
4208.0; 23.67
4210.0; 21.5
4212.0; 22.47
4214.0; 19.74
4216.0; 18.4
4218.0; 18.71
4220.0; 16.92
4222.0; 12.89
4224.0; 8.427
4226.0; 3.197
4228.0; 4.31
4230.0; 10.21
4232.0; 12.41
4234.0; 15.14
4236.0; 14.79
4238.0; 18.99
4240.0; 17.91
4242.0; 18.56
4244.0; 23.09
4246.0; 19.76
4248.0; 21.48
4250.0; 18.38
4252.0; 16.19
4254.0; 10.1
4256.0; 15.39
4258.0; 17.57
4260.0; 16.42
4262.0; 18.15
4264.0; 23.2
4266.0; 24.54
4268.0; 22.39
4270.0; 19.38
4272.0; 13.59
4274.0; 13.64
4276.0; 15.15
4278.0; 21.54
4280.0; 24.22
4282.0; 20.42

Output -0.09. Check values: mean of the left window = 18.7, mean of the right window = 18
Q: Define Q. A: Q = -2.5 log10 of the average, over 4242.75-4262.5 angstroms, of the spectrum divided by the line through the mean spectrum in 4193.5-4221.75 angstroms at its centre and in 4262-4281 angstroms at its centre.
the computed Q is 0.12 mag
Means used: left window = 19.7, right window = 19.7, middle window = 17.7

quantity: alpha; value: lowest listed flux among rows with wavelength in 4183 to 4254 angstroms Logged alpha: 3.197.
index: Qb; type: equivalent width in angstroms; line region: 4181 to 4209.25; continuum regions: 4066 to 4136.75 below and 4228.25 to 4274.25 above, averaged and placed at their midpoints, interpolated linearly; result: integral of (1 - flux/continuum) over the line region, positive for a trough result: -4.2 angstroms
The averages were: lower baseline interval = 18.7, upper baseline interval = 17.3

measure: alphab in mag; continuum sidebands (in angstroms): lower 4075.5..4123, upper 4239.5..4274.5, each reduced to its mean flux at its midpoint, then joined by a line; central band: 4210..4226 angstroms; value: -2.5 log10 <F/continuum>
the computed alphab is 0.14 mag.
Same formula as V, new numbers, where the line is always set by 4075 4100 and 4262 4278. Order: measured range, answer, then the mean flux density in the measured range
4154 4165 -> -0.21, 23.3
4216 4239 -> 0.45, 12.6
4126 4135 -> 0.05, 18.3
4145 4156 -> -0.09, 20.8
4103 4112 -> 0.07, 18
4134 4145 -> 0.07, 18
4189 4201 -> -0.07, 20.4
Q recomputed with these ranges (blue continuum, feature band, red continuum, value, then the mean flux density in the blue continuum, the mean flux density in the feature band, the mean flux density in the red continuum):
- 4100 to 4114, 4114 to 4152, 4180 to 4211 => -0.043 mag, 17.5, 19.2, 20.7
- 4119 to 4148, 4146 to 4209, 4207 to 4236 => -0.245 mag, 18.9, 21.1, 14.9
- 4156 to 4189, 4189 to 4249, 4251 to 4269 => 0.142 mag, 21.6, 17.4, 18.2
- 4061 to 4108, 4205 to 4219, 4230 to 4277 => -0.193 mag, 18.1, 21.1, 17.5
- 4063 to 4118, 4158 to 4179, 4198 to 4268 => -0.216 mag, 18.3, 21.5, 17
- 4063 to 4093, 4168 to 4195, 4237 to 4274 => -0.157 mag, 18.4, 21.3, 18.5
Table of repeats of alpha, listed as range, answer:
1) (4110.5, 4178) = 10.12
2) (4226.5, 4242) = 4.31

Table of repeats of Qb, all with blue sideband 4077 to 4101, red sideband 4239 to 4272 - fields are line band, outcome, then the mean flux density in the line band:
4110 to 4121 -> 0.24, 18.8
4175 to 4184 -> -1.92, 23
